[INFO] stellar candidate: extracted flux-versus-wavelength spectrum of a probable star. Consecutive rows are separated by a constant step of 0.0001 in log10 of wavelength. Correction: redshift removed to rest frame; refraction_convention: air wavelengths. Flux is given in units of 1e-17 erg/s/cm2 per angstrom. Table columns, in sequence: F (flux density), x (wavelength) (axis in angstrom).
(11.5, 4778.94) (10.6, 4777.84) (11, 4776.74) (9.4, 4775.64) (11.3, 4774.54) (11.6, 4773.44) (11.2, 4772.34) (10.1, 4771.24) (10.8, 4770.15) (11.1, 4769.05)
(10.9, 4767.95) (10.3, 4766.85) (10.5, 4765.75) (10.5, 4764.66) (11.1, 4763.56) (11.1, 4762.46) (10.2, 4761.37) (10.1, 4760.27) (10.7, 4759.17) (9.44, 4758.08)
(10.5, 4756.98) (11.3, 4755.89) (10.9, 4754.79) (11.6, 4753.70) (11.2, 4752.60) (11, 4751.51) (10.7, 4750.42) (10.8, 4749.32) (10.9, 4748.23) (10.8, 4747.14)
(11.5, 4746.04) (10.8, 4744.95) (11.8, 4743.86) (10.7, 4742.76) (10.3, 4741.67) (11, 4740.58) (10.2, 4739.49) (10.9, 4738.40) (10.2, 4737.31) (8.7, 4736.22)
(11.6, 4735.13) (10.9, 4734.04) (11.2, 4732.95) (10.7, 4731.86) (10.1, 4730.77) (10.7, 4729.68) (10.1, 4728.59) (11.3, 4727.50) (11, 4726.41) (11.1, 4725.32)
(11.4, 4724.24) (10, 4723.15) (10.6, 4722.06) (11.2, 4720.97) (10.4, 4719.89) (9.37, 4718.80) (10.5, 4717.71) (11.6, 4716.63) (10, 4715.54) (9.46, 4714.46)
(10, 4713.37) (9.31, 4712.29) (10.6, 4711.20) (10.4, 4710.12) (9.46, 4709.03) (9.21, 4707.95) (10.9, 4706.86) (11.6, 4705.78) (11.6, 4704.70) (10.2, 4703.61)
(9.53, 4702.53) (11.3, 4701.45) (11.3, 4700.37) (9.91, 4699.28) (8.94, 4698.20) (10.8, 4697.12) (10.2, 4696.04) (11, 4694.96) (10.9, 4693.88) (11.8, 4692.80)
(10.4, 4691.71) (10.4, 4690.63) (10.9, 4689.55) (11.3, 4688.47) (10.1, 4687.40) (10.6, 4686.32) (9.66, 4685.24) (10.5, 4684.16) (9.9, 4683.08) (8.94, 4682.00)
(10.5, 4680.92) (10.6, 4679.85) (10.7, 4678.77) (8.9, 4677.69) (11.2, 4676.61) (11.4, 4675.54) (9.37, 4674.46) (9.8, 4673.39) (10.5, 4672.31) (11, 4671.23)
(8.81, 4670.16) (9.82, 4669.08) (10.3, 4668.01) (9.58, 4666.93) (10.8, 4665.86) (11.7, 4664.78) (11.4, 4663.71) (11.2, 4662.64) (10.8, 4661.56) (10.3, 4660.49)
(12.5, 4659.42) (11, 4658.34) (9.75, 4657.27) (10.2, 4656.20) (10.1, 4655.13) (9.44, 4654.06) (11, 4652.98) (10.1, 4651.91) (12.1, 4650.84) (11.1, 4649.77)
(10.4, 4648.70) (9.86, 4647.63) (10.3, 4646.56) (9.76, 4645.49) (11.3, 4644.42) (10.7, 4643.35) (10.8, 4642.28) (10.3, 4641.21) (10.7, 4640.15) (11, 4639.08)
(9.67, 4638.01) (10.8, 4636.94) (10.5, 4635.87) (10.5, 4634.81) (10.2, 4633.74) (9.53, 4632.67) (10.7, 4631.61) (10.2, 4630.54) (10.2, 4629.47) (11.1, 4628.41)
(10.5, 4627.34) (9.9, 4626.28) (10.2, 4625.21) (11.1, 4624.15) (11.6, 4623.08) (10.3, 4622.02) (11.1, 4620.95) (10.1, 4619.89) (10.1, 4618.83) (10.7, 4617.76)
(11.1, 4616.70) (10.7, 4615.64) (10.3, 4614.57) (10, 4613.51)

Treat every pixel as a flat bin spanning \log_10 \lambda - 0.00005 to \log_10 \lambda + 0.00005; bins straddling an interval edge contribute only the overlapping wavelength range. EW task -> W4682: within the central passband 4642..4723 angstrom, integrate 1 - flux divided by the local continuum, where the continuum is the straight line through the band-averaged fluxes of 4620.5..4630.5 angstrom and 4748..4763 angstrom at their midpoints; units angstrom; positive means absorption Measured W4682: 1.8 angstrom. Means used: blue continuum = 10.6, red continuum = 10.7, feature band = 10.4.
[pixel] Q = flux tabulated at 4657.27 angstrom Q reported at 9.75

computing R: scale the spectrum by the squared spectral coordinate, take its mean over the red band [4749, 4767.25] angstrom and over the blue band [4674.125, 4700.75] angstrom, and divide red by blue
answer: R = 1.06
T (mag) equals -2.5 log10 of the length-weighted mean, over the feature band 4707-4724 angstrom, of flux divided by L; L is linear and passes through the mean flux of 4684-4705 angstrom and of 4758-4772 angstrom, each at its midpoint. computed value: 0.04 mag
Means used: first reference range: 10.6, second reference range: 10.6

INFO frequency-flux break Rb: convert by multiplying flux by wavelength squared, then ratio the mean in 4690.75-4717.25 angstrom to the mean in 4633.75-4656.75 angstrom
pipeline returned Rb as 1.02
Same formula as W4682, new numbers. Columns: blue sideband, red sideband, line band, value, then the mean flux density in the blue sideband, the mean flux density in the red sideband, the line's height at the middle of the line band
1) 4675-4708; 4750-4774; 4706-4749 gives 0.4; 10.5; 10.8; 10.6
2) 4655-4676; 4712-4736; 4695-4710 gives 0.2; 10.5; 10.6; 10.5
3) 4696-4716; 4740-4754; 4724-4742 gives 0.1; 10.3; 11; 10.7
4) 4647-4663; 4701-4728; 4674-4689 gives 0.4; 10.6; 10.5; 10.6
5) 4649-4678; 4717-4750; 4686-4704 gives 0.1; 10.5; 10.7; 10.6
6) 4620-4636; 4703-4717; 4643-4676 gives -0.3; 10.5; 10.3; 10.4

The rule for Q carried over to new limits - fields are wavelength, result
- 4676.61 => 11.2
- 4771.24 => 10.1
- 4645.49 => 9.76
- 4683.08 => 9.9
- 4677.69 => 8.9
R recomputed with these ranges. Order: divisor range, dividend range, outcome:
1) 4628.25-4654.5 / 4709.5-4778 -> 1.06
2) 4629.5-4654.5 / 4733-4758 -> 1.08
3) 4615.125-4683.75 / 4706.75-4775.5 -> 1.05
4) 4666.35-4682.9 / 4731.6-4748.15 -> 1.10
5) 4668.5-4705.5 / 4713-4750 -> 1.04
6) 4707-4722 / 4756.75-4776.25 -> 1.07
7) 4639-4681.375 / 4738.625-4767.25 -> 1.06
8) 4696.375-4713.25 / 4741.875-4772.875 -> 1.07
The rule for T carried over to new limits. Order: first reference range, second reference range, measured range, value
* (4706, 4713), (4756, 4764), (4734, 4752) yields -0.042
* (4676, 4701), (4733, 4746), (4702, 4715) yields 0.036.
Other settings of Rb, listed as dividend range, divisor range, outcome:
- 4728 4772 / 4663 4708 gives 1.05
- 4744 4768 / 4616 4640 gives 1.08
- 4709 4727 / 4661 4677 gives 1.01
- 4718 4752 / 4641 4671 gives 1.05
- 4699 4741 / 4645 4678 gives 1.03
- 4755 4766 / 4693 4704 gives 1.04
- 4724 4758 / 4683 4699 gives 1.05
